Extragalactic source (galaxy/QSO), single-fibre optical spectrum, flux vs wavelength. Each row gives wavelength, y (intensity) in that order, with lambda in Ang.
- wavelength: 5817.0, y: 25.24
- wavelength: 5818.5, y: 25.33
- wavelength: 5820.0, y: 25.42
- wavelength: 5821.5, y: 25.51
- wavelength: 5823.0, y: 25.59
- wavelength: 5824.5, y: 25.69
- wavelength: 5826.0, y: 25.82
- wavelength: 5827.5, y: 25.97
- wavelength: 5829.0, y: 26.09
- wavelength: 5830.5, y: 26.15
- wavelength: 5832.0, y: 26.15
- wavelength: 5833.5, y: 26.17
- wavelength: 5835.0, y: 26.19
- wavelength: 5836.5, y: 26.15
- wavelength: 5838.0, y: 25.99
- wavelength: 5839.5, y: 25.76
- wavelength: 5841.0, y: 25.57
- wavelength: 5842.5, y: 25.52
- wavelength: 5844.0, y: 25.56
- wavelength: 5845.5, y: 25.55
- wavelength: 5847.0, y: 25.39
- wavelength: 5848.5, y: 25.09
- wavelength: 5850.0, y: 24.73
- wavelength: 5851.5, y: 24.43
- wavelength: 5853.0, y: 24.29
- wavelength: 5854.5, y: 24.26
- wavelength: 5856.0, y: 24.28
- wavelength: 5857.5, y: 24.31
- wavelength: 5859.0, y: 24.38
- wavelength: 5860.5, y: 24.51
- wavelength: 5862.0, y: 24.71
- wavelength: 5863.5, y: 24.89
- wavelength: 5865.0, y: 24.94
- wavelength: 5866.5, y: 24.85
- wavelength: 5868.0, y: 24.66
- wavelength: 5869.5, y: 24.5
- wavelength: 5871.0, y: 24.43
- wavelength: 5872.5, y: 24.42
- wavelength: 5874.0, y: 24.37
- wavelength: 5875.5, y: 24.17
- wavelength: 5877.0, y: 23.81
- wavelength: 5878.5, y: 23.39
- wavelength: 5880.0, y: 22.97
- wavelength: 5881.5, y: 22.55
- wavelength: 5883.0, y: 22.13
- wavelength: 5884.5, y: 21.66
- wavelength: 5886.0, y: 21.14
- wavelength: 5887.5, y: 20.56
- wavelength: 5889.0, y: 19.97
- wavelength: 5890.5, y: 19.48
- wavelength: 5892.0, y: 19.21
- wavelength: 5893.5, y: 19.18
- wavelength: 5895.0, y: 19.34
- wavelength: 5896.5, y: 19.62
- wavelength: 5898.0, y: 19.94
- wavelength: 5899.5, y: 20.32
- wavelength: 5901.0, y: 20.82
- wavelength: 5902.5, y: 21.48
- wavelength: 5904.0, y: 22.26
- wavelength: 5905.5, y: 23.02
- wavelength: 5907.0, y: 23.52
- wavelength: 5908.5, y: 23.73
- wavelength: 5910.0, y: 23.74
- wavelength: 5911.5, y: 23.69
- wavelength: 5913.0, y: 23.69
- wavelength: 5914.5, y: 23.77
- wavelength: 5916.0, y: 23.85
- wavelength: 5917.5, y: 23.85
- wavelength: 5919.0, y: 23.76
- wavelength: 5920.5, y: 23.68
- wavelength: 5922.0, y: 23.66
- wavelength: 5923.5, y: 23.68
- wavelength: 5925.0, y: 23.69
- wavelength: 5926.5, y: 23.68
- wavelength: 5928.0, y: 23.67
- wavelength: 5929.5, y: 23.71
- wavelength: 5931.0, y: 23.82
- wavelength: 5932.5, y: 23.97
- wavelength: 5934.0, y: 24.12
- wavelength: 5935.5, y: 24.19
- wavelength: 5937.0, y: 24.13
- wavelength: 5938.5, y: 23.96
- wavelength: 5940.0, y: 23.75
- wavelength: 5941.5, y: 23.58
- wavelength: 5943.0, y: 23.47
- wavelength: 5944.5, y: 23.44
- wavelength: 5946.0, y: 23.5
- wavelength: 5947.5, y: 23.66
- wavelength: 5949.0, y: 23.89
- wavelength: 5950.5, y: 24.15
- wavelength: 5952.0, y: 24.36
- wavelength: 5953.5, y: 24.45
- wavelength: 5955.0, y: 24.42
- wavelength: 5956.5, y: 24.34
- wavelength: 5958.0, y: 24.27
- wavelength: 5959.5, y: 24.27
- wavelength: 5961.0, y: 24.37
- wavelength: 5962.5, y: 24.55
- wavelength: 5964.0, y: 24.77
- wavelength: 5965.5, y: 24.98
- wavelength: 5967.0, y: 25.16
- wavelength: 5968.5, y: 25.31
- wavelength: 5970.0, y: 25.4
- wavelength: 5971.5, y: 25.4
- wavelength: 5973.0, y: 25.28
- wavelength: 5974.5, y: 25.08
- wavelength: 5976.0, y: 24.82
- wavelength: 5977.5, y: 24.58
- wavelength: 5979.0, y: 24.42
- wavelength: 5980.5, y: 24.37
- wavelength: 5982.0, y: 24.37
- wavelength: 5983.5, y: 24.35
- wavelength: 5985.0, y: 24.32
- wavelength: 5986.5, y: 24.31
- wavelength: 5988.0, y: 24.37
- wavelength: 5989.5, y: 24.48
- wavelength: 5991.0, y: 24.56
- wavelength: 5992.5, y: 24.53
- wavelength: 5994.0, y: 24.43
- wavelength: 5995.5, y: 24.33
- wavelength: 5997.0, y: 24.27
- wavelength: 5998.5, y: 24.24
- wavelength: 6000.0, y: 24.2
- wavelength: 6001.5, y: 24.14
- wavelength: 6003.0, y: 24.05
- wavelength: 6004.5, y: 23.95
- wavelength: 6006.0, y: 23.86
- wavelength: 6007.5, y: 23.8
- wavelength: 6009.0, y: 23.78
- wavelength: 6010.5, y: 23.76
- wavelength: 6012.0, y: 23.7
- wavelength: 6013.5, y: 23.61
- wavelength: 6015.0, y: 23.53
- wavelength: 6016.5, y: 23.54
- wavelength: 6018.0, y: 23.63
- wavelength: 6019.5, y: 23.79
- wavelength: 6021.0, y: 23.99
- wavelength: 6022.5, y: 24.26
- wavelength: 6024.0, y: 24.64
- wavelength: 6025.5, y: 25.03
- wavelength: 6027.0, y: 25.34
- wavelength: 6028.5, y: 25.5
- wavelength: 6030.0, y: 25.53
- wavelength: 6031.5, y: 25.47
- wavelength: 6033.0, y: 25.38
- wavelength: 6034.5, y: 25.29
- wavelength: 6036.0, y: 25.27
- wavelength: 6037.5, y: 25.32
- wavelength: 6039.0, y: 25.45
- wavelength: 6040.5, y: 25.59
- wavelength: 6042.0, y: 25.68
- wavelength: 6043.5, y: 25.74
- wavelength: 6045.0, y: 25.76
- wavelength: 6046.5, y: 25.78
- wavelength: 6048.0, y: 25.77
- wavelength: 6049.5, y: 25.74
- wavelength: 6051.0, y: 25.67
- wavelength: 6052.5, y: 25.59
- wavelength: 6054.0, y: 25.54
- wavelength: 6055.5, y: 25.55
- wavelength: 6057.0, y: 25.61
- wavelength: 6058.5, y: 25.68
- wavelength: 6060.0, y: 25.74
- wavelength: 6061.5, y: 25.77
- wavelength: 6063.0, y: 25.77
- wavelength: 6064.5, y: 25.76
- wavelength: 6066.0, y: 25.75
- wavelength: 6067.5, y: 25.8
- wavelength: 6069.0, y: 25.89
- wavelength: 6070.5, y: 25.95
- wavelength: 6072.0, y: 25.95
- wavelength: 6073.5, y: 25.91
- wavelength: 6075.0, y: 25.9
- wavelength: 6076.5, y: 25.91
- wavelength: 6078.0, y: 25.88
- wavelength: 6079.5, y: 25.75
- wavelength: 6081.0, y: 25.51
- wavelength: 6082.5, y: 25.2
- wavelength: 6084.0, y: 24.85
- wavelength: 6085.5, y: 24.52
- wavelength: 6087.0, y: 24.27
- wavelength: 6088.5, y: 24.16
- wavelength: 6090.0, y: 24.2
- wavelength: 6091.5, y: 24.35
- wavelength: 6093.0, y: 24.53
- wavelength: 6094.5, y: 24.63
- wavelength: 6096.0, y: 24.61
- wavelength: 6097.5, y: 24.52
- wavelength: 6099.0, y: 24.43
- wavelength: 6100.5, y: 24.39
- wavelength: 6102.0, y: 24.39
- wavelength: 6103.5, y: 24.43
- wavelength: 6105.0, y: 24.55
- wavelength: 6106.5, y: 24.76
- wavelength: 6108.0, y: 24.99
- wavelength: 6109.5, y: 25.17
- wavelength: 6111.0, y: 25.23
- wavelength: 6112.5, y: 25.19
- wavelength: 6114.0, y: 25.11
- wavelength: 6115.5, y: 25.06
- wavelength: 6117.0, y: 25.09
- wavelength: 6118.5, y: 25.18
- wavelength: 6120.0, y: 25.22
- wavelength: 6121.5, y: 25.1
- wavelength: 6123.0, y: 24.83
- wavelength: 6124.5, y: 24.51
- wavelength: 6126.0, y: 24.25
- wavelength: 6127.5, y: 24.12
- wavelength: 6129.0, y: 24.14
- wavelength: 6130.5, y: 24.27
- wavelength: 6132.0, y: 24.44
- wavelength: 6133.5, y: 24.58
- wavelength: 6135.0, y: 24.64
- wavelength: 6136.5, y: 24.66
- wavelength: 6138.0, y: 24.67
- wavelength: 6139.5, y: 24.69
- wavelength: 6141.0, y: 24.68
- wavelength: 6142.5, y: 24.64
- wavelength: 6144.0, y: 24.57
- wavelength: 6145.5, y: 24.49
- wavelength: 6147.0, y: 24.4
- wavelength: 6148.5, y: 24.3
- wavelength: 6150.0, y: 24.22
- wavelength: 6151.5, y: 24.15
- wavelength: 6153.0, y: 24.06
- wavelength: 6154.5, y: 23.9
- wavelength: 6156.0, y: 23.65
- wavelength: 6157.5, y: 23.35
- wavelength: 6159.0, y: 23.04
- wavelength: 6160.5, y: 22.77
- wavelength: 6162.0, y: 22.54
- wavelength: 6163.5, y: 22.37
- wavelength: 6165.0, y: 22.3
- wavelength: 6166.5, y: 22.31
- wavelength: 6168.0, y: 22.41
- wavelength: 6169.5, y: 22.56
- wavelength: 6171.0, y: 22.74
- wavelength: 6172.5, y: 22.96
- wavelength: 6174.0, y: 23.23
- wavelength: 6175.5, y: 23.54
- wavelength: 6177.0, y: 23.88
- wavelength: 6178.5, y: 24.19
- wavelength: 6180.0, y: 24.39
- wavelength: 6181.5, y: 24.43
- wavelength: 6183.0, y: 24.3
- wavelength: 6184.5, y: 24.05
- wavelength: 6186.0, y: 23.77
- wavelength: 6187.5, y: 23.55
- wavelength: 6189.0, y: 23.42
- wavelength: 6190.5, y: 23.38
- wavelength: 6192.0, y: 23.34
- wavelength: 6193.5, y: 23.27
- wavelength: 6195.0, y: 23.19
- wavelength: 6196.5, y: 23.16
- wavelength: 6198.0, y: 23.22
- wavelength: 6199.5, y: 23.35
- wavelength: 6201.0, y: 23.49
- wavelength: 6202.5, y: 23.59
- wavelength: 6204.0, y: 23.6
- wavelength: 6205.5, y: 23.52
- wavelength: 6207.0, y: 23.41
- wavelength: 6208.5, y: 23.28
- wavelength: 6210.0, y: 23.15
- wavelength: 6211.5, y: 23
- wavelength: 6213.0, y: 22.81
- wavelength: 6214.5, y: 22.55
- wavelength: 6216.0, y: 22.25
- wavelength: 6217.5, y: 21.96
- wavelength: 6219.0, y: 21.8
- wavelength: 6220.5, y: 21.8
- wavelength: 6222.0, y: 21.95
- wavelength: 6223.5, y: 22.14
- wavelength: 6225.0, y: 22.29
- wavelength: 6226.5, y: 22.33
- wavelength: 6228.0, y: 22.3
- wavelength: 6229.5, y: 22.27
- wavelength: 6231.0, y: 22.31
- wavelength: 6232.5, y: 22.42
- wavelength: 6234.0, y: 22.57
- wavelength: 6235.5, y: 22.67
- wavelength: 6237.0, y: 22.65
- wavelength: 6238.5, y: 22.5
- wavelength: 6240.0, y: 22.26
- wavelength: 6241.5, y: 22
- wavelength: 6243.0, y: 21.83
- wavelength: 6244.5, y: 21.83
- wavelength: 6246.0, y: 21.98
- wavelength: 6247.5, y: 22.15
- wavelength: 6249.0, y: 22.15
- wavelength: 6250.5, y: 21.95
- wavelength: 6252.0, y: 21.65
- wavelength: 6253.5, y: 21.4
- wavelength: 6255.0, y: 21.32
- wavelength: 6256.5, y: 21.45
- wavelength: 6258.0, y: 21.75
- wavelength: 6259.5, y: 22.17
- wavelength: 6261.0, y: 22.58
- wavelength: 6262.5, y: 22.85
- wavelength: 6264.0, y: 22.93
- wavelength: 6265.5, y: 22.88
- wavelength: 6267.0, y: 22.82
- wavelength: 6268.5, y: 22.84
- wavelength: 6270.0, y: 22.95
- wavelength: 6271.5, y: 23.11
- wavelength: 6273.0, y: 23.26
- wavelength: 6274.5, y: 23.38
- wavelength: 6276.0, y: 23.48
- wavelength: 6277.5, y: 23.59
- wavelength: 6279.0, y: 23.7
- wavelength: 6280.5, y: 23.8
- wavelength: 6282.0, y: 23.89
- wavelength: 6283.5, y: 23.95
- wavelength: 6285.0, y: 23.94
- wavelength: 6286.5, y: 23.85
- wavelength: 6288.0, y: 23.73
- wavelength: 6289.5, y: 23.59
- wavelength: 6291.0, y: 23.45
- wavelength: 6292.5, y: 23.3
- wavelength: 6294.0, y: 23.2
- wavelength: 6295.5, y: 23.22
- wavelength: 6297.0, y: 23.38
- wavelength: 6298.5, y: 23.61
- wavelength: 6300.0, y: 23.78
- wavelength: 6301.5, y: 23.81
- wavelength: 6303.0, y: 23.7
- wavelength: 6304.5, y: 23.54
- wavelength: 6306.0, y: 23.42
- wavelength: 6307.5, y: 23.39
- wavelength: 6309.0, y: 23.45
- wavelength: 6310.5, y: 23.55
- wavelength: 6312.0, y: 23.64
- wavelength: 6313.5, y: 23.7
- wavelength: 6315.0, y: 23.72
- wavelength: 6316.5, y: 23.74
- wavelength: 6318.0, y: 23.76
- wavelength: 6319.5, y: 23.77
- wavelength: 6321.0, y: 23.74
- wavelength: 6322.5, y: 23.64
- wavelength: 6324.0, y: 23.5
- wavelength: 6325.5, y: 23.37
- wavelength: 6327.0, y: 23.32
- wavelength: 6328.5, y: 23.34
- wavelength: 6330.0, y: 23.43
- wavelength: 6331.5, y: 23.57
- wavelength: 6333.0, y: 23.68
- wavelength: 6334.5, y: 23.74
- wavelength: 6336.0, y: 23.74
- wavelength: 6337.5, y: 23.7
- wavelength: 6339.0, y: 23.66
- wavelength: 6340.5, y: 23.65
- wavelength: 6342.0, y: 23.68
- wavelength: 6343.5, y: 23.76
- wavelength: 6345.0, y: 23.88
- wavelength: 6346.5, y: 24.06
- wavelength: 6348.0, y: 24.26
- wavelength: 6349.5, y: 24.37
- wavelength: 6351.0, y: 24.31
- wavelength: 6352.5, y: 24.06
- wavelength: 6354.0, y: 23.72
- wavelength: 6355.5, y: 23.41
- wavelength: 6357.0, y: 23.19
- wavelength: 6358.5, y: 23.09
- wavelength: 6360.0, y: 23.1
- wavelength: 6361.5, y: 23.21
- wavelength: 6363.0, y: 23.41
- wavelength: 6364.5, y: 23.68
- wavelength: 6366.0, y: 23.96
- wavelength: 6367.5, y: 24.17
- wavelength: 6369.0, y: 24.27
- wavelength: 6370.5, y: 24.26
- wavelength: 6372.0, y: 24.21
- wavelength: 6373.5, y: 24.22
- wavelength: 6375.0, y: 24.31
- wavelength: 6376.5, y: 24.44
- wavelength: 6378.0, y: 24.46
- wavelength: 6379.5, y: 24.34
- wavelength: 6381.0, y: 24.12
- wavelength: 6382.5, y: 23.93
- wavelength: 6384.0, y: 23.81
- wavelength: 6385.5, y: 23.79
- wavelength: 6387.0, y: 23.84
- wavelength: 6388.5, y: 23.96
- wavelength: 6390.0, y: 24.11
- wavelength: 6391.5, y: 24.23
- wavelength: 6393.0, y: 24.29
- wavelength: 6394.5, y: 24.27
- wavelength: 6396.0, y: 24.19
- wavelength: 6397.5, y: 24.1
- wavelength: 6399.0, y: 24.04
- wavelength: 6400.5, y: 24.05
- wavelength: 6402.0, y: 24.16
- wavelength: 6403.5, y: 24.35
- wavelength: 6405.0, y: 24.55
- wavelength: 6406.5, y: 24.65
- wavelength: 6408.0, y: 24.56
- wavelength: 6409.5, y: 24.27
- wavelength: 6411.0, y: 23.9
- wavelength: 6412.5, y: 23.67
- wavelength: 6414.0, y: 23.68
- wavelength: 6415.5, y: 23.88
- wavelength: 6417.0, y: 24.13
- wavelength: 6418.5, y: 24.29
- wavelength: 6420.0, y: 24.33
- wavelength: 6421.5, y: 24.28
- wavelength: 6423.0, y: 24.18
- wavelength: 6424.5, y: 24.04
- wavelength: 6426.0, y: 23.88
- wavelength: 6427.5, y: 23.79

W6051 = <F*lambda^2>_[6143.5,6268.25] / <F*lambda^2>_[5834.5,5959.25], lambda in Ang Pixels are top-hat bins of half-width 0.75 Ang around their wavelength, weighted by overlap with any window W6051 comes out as 1.08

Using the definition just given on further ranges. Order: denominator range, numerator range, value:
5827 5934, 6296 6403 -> 1.18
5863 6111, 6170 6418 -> 1.07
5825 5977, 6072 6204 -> 1.10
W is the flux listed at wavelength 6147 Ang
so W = 24.4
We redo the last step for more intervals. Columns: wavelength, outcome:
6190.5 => 23.38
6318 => 23.76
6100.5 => 24.39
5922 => 23.66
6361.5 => 23.21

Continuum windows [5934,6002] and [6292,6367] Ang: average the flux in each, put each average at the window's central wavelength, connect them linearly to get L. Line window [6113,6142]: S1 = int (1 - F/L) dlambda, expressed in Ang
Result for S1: -0.8 Ang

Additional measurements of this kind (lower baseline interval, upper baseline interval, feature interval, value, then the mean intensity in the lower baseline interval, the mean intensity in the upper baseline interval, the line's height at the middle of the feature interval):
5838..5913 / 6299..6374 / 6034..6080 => -4.48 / 23.2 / 23.7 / 23.4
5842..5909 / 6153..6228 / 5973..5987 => -0.90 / 23.1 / 23.1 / 23.1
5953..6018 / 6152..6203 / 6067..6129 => -3.11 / 24.4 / 23.3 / 23.8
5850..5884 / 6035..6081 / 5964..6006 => 0.90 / 24.1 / 25.7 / 25.1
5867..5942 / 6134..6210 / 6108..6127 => -1.23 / 22.8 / 23.6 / 23.5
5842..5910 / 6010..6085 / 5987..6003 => 0.16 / 23.1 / 25.3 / 24.6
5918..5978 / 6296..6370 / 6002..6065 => -2.23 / 24.2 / 23.7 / 24.1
